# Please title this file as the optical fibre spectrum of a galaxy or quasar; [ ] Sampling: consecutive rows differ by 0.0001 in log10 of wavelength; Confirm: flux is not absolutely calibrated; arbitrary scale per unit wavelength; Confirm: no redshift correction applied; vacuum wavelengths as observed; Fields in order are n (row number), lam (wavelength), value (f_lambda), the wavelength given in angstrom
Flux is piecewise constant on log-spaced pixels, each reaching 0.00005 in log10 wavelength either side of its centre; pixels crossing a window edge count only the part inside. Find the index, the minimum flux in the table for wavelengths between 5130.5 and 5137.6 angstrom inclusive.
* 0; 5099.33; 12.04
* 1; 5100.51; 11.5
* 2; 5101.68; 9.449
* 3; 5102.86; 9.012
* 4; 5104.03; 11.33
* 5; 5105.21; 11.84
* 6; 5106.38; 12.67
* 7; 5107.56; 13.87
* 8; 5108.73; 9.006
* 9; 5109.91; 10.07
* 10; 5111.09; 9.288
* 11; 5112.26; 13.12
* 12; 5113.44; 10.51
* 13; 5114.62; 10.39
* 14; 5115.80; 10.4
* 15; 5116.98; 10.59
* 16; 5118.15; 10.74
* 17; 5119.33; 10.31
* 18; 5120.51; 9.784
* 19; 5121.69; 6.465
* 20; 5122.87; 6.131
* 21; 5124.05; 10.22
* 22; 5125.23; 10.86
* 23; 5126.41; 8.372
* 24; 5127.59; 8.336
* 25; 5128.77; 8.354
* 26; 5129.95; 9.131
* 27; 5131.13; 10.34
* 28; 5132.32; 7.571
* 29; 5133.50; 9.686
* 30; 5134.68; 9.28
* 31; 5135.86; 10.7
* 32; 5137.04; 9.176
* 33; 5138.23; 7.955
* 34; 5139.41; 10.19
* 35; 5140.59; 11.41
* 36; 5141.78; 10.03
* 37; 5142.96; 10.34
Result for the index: 7.571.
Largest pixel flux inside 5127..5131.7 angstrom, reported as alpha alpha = 10.34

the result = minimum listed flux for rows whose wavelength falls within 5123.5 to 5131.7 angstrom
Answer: 8.336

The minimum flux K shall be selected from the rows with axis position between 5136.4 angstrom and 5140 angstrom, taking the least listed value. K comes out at 7.955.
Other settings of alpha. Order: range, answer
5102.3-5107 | 12.67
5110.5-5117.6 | 13.12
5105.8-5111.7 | 13.87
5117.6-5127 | 10.86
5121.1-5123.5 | 6.465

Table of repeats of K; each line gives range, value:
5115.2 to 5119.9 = 10.31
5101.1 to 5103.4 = 9.012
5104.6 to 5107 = 11.84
